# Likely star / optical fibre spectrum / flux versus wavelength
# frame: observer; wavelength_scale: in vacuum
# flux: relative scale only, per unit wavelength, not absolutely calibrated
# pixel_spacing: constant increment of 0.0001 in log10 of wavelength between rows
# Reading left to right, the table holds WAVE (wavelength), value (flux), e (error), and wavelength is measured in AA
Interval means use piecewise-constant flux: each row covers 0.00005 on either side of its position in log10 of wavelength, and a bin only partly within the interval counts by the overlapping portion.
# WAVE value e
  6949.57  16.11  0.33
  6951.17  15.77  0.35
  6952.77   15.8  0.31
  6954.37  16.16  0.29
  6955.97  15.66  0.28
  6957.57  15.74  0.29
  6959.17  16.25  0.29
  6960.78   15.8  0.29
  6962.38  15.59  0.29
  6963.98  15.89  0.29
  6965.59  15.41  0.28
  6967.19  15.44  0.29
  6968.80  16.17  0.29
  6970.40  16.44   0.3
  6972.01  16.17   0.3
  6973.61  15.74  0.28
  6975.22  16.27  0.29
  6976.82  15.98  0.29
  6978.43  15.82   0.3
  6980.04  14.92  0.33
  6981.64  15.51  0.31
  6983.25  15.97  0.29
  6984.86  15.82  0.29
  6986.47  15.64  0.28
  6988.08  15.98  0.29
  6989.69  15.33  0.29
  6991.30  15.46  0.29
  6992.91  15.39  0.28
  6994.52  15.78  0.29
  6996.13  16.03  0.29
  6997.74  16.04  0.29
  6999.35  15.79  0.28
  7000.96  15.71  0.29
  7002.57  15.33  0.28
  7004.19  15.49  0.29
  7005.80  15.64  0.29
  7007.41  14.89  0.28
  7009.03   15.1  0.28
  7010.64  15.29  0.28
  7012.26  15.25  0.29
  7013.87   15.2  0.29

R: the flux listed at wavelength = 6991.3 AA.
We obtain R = 15.46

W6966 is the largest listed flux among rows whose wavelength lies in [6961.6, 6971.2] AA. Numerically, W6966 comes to 16.44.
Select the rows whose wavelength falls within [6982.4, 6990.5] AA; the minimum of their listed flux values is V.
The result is 15.33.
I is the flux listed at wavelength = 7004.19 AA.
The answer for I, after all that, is 15.49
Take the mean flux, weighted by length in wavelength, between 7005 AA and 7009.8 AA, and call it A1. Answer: 15.2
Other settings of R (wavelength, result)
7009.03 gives 15.1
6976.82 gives 15.98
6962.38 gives 15.59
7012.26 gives 15.25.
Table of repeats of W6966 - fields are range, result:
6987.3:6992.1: 15.98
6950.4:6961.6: 16.25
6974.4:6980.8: 16.27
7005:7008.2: 15.64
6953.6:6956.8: 16.16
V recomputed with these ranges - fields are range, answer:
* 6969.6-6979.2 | 15.74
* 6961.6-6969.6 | 15.41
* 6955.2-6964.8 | 15.59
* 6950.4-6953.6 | 15.77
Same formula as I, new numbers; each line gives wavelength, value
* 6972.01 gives 16.17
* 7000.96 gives 15.71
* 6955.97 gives 15.66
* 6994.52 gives 15.78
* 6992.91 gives 15.39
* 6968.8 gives 16.17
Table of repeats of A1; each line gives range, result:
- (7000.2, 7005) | 15.5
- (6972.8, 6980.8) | 15.8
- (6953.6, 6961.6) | 15.9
